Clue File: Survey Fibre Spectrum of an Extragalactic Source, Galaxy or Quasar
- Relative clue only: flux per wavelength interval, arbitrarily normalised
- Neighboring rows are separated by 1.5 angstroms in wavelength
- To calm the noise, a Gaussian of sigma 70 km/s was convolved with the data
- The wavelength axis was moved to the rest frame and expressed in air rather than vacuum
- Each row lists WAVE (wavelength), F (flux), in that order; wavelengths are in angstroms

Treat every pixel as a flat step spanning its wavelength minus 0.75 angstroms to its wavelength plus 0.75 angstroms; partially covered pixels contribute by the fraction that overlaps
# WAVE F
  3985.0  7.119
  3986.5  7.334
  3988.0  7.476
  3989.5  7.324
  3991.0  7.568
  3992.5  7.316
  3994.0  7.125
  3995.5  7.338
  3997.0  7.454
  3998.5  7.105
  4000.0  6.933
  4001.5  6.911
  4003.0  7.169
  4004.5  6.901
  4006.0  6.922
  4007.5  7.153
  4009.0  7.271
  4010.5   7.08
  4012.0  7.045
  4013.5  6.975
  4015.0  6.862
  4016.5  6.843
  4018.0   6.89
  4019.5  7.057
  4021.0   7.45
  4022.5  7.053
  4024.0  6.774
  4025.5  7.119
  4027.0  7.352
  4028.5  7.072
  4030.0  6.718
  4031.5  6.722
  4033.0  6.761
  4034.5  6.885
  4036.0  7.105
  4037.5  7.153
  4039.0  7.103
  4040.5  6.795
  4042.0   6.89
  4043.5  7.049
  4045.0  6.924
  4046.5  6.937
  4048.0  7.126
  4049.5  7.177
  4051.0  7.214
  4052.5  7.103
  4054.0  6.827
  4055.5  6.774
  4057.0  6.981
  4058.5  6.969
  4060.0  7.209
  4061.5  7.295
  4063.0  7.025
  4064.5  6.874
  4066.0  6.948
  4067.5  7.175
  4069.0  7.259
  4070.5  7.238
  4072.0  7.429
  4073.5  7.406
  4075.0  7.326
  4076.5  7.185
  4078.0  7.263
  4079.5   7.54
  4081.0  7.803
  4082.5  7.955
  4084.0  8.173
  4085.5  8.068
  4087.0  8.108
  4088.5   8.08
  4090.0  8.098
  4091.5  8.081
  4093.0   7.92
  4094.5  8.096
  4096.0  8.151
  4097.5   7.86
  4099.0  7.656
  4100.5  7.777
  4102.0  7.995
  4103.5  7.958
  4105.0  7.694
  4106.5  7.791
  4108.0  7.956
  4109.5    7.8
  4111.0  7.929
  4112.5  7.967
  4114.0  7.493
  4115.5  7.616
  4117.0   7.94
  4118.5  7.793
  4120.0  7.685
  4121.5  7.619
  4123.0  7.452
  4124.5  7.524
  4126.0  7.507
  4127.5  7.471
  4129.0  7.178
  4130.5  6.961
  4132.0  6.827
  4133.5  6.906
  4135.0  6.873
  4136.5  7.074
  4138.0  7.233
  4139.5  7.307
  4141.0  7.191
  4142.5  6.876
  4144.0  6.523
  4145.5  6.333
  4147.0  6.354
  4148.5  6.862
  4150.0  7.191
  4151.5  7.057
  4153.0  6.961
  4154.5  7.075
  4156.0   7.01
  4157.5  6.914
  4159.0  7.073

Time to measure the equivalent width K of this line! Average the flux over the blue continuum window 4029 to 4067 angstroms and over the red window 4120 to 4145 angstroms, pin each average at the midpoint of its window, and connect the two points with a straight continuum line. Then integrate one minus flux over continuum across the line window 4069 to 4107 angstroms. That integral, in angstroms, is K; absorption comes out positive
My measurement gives -3.8 angstroms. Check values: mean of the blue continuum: 6.98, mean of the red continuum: 7.17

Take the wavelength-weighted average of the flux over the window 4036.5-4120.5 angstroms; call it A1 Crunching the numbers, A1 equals 7.49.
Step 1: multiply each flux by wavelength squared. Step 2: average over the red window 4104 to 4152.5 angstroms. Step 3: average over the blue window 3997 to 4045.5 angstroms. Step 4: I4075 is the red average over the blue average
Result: 1.10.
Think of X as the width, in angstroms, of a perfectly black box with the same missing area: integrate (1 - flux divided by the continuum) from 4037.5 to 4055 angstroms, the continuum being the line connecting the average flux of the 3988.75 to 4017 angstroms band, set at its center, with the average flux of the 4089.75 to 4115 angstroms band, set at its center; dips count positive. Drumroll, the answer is 1.0 angstroms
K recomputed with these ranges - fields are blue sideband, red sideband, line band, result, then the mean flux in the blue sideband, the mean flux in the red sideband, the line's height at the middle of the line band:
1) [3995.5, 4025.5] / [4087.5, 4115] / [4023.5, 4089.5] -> 2.5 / 7.05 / 7.9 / 7.49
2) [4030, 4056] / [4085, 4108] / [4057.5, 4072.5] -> 0.5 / 6.97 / 7.95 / 7.37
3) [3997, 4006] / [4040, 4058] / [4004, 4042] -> 0.1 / 7.03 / 6.99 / 7.01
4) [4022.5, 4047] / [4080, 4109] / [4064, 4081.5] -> 0.7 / 6.96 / 7.95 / 7.59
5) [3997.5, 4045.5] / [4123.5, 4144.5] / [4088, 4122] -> -3.8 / 7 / 7.11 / 7.09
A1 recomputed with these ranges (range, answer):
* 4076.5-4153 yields 7.52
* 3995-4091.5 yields 7.18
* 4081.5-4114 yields 7.95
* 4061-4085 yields 7.38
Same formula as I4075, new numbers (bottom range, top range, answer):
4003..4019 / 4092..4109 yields 1.18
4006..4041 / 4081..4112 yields 1.18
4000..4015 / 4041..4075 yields 1.03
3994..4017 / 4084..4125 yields 1.17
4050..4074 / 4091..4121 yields 1.13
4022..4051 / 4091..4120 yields 1.16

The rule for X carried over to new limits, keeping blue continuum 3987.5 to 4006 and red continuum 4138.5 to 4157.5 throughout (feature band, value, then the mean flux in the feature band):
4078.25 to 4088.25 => -1.3 angstroms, 7.91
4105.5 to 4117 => -1.4 angstroms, 7.8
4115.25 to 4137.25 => -1.3 angstroms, 7.36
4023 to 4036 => 0.4 angstroms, 6.94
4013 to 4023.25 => 0.2 angstroms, 7.02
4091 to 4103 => -1.6 angstroms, 7.94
